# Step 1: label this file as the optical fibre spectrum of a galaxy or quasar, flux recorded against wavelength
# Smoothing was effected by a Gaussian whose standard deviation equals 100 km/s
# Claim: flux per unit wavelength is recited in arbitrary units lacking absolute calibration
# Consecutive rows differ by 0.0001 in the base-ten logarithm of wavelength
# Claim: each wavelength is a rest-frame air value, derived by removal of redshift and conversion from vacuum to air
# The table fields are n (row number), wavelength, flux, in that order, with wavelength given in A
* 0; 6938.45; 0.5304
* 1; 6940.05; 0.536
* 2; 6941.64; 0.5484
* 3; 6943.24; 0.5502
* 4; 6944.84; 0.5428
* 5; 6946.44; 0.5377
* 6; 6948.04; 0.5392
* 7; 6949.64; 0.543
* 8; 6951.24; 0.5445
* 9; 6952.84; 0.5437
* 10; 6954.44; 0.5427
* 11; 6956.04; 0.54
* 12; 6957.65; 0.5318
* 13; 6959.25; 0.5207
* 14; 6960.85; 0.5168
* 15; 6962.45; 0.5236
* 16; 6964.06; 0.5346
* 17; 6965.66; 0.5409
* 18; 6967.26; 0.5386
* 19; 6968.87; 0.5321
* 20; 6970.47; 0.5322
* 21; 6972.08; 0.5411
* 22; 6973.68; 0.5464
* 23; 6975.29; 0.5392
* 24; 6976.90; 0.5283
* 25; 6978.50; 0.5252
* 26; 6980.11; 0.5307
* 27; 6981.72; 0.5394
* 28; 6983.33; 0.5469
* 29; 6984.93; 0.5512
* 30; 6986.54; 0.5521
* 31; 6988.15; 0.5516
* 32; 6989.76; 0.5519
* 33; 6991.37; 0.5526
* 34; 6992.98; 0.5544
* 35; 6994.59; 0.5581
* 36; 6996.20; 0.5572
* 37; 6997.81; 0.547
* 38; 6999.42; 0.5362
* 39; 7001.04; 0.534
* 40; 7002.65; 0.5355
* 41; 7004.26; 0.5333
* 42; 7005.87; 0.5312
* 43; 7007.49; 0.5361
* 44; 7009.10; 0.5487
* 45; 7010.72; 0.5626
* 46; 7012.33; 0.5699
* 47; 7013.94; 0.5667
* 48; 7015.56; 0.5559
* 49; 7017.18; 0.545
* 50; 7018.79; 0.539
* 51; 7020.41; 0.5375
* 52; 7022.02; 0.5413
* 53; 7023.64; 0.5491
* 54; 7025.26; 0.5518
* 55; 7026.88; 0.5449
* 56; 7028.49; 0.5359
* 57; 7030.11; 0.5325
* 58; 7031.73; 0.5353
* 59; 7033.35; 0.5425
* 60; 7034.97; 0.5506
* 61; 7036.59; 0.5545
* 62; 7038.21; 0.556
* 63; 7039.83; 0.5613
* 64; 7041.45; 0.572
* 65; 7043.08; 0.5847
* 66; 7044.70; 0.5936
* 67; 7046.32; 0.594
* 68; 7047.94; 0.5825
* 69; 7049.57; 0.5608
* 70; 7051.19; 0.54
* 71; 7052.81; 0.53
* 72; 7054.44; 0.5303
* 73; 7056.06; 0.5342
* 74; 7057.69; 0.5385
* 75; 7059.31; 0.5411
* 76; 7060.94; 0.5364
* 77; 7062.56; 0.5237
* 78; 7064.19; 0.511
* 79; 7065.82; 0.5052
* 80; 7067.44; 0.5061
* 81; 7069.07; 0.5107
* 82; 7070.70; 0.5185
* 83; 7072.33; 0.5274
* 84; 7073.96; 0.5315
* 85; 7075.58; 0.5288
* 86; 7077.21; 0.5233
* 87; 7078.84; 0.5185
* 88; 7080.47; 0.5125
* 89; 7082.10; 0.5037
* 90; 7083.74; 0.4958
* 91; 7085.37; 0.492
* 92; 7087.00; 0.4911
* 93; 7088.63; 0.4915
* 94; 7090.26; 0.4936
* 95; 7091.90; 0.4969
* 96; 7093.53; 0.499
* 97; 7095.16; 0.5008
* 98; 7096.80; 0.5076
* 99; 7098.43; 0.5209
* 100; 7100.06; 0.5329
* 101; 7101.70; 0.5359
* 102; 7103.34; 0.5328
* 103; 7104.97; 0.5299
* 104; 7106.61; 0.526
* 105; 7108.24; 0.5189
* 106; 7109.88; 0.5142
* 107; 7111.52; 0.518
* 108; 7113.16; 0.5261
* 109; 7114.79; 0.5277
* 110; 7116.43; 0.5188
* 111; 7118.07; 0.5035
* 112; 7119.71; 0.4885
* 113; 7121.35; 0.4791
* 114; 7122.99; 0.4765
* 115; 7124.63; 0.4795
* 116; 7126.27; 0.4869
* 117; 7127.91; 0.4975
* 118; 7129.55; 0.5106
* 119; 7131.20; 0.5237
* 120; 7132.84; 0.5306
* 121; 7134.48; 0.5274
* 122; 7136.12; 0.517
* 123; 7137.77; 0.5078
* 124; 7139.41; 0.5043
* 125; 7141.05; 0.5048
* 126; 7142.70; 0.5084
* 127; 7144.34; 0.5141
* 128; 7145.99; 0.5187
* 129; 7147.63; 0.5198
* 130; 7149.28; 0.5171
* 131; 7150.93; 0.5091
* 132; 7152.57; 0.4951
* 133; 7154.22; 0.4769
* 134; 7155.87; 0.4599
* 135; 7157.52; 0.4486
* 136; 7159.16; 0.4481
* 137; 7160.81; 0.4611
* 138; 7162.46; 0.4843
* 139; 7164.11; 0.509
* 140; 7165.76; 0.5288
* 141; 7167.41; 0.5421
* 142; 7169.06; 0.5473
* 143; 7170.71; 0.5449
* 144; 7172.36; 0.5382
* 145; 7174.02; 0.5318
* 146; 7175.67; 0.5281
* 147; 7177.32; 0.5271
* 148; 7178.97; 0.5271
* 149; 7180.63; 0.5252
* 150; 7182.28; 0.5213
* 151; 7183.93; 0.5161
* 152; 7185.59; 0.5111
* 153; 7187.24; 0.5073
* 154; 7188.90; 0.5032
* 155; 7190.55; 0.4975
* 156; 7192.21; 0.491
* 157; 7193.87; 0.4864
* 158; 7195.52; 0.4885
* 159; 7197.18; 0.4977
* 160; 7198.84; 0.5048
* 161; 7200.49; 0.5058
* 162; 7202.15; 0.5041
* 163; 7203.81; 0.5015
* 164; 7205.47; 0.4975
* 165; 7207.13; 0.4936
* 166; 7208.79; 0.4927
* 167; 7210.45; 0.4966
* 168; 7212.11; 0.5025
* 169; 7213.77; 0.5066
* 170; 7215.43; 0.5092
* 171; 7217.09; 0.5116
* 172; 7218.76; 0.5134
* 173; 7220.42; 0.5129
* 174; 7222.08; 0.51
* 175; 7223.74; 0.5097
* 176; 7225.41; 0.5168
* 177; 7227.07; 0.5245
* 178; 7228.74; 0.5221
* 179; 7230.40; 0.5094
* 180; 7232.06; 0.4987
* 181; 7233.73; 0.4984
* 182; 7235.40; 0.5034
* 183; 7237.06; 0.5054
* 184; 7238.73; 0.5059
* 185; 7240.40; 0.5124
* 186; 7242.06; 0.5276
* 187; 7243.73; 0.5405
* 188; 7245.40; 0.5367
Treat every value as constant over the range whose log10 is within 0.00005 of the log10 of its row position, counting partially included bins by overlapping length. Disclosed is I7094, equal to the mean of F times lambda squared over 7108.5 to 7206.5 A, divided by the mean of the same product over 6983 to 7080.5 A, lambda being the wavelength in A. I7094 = 0.97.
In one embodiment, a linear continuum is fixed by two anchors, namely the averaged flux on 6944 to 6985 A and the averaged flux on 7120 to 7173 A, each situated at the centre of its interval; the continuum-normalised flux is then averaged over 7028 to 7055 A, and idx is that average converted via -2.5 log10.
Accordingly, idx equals -0.07 mag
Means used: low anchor 0.536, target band 0.557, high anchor 0.503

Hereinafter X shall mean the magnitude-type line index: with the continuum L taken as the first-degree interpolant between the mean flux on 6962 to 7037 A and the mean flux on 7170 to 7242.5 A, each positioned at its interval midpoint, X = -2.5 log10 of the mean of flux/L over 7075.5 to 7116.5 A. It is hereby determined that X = 0.030 mag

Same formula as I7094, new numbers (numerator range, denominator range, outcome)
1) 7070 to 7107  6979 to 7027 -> 0.96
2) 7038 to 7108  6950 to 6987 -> 1.01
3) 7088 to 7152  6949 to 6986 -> 0.99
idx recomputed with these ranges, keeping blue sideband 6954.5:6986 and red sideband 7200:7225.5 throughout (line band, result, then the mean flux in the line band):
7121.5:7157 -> 0.023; 0.503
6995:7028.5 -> -0.033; 0.546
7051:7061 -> -0.023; 0.535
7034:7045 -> -0.078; 0.566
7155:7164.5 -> 0.099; 0.467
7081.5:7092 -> 0.056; 0.494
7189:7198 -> 0.030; 0.493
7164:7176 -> -0.052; 0.535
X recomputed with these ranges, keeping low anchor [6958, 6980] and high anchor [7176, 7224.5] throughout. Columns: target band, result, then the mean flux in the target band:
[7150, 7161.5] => 0.09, 0.472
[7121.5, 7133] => 0.04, 0.498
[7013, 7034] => -0.04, 0.545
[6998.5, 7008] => -0.01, 0.534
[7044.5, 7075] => -0.03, 0.537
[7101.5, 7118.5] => -0.01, 0.523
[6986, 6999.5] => -0.05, 0.552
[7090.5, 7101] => 0.02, 0.509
